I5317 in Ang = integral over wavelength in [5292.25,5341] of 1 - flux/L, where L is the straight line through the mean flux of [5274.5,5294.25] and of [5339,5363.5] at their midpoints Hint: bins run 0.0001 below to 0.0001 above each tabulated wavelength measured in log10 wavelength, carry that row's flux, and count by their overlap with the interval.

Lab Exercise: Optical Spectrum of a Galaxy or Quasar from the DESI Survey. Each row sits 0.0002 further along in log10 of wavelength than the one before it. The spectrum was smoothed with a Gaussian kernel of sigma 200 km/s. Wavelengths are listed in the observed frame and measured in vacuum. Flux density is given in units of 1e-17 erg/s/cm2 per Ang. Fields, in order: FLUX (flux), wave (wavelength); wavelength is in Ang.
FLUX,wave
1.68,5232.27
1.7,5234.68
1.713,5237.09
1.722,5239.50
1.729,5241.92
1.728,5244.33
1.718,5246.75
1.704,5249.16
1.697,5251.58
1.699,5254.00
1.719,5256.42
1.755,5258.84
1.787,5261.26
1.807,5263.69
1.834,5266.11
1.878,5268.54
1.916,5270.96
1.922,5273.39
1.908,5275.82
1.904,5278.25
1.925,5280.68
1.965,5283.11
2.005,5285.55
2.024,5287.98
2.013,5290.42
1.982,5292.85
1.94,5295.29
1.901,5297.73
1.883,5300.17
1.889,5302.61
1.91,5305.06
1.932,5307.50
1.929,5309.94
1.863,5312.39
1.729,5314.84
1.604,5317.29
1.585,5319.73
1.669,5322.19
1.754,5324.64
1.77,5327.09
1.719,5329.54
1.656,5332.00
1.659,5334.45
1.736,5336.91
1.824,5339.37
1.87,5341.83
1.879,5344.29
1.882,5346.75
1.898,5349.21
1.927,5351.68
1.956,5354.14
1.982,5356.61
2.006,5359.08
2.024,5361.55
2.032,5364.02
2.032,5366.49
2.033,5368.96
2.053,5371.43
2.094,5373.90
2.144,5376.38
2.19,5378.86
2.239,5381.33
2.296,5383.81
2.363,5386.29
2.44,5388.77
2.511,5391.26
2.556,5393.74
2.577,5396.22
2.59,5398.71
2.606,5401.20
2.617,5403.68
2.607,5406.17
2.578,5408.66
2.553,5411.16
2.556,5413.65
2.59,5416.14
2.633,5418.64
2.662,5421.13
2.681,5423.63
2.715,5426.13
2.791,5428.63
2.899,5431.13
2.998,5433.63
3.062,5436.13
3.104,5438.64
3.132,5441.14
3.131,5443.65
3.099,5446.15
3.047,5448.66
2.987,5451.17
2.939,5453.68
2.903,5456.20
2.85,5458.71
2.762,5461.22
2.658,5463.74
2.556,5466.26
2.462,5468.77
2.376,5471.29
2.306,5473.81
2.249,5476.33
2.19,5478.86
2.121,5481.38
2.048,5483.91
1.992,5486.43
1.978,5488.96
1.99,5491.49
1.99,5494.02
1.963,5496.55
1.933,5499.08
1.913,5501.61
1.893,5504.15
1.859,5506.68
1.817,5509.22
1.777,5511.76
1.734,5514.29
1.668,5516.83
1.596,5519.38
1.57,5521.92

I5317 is 3.86 Ang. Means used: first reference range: 1.97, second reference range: 1.93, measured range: 1.79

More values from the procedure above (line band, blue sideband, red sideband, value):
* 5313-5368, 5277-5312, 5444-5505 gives 6.16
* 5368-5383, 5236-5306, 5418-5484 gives 1.45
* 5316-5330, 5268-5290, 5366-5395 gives 2.67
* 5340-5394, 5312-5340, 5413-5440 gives 1.37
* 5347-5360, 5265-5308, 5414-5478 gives 1.92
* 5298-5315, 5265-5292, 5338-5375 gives 0.53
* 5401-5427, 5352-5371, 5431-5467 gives -0.47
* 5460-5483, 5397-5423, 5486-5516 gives -2.96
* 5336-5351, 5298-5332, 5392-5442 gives 1.42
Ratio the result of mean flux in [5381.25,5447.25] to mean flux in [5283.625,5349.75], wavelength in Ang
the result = 1.5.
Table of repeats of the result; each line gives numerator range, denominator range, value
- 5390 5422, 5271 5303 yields 1.33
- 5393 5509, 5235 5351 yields 1.39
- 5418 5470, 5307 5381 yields 1.52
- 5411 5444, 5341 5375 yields 1.43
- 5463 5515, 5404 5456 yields 0.73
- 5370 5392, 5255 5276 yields 1.23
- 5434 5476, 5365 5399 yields 1.24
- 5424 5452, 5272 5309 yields 1.54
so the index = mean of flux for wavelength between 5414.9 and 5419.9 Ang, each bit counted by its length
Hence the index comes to 2.61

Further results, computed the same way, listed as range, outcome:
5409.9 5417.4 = 2.56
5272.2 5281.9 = 1.92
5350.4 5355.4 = 1.94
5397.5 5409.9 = 2.6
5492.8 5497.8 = 1.98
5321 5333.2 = 1.71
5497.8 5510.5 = 1.88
